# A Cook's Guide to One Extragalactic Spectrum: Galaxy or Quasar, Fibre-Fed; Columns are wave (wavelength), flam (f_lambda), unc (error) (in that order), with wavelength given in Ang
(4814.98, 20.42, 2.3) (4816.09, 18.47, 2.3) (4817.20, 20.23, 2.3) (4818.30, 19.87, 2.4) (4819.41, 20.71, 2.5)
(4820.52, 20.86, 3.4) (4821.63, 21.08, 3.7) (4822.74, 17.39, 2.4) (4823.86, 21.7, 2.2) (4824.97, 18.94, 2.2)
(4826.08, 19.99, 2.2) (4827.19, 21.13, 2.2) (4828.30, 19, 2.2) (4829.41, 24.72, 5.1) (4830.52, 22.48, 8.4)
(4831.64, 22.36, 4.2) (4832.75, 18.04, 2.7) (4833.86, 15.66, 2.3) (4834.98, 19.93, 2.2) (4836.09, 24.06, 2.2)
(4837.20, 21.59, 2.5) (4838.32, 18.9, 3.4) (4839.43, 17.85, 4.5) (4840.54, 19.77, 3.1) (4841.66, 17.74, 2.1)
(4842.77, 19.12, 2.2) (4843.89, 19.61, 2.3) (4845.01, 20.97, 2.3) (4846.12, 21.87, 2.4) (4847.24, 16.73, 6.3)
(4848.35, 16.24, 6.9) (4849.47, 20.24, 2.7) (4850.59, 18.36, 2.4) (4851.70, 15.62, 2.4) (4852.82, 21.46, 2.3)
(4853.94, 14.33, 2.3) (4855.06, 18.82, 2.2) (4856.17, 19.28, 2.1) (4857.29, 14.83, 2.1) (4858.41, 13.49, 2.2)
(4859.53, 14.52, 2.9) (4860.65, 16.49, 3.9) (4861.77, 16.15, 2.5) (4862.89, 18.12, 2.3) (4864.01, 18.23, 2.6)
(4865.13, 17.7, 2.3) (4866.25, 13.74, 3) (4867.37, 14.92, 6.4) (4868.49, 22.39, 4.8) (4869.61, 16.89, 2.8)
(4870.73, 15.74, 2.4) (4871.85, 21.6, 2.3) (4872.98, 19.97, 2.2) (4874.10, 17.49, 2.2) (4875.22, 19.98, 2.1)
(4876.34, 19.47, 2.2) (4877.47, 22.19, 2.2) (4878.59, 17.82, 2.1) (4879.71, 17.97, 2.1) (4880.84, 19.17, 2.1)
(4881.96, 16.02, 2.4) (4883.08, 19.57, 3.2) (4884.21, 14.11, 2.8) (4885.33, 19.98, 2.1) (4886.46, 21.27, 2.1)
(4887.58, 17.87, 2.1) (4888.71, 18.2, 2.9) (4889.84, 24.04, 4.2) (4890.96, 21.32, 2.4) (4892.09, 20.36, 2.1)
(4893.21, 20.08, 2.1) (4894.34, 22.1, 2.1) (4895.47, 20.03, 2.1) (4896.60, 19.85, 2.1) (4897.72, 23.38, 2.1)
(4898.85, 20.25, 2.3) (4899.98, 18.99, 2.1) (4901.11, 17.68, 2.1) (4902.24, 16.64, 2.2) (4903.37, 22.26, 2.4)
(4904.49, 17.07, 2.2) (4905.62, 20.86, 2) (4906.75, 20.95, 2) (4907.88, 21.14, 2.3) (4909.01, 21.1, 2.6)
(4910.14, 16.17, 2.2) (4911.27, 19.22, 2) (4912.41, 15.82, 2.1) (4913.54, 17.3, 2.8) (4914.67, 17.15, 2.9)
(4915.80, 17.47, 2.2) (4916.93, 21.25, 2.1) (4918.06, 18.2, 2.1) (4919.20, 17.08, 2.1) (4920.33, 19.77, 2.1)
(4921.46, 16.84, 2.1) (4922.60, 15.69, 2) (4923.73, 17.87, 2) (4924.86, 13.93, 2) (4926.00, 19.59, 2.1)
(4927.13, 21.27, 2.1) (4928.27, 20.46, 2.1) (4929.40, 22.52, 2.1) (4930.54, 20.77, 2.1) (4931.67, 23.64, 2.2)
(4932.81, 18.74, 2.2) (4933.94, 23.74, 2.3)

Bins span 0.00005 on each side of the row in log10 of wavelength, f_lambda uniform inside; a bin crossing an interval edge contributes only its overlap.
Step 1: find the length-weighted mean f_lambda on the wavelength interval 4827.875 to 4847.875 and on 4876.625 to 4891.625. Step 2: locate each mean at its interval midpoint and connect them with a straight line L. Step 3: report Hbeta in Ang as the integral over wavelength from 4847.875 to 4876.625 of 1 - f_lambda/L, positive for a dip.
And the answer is 3.02 Ang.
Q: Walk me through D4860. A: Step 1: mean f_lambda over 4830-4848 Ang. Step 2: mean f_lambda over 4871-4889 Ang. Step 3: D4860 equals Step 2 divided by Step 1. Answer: 0.96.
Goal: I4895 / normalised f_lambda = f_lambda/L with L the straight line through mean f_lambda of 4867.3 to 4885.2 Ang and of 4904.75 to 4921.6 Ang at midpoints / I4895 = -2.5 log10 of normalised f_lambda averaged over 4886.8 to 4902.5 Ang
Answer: -0.08 mag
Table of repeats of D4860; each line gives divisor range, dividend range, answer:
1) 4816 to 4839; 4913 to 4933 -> 0.93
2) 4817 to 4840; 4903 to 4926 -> 0.90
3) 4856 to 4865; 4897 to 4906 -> 1.20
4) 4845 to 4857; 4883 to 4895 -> 1.08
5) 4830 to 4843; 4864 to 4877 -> 0.92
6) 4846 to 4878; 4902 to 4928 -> 1.04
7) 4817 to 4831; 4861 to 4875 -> 0.86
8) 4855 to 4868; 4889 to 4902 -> 1.26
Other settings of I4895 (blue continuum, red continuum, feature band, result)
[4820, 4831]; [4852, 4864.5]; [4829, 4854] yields -0.039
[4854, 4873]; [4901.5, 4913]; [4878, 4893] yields -0.058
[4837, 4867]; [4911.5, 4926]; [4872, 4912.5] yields -0.112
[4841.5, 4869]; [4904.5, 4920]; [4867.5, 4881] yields -0.064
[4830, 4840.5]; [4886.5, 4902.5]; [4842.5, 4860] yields 0.130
